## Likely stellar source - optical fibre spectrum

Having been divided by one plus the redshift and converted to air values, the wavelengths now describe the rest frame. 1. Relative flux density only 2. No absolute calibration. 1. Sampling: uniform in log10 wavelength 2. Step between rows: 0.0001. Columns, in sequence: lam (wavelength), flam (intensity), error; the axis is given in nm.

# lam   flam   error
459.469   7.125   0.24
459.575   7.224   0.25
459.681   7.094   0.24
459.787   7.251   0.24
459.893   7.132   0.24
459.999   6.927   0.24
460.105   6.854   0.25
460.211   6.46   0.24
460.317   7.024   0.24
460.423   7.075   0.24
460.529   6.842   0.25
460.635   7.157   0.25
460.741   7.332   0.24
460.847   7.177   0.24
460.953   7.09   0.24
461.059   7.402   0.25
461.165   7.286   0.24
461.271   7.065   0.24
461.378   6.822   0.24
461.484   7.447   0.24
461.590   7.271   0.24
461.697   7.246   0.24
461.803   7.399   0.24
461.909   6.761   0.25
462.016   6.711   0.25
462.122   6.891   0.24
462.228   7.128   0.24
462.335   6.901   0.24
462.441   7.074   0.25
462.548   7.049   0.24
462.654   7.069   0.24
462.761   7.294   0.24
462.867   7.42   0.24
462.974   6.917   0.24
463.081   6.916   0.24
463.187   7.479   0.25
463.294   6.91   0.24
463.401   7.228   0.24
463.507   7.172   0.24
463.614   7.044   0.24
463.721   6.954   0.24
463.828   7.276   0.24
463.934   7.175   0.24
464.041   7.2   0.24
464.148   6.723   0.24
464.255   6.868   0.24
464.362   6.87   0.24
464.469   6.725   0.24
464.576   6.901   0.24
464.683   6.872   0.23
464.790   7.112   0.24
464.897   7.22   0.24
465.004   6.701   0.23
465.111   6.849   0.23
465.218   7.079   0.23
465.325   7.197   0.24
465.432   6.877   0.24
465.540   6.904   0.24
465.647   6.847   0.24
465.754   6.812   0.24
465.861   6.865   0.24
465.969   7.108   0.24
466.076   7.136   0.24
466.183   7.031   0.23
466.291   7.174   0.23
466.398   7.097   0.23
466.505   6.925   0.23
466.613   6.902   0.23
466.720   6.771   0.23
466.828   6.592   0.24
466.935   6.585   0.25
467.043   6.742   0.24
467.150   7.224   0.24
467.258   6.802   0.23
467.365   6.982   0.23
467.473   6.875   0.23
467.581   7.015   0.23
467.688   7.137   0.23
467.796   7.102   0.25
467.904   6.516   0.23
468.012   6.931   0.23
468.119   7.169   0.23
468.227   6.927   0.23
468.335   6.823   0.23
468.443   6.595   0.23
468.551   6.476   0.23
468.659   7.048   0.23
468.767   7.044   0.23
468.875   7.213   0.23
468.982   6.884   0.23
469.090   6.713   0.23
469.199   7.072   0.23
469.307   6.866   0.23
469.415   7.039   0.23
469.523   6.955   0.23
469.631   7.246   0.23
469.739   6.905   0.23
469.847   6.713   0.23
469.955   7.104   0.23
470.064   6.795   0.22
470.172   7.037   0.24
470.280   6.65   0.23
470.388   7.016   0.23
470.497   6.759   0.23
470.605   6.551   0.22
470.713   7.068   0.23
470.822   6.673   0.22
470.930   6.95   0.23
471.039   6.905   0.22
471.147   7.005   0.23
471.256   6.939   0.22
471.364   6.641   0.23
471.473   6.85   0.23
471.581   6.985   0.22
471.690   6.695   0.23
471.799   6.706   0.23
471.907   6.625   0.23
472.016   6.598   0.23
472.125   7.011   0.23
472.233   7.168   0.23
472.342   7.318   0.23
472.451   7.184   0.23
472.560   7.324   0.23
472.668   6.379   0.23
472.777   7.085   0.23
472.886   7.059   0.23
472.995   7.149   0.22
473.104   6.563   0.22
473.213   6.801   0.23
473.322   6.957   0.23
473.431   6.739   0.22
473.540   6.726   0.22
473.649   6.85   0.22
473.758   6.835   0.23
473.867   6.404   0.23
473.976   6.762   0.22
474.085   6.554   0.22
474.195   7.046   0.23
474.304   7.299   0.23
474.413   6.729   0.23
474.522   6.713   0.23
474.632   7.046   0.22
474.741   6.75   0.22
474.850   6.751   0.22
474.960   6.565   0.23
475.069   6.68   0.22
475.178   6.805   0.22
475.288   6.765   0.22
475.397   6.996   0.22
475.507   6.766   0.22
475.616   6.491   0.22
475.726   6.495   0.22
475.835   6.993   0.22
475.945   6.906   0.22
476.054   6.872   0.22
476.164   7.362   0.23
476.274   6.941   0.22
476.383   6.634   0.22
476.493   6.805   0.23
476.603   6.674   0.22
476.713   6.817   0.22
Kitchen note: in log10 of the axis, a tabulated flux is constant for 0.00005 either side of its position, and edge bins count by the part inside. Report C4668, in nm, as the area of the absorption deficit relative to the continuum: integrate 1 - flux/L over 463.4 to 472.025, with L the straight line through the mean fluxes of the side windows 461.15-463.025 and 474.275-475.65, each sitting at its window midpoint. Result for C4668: 0.06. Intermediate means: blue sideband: 7.09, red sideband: 6.79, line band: 6.92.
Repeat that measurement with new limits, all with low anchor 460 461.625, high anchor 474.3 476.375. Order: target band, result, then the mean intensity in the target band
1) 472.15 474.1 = -0.01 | 6.89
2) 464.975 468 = 0.02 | 6.92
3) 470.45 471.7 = 0.01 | 6.84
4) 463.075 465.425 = 0.00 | 7.02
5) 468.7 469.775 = -0.01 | 7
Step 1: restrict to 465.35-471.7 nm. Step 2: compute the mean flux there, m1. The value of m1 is 6.91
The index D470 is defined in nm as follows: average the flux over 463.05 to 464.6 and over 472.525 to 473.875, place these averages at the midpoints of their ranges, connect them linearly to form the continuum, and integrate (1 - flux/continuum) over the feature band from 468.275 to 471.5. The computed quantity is 0.01 nm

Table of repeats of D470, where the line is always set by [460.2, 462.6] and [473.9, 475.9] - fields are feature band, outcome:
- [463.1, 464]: -0.01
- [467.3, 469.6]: 0.00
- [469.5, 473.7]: -0.02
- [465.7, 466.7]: 0.00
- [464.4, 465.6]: 0.01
